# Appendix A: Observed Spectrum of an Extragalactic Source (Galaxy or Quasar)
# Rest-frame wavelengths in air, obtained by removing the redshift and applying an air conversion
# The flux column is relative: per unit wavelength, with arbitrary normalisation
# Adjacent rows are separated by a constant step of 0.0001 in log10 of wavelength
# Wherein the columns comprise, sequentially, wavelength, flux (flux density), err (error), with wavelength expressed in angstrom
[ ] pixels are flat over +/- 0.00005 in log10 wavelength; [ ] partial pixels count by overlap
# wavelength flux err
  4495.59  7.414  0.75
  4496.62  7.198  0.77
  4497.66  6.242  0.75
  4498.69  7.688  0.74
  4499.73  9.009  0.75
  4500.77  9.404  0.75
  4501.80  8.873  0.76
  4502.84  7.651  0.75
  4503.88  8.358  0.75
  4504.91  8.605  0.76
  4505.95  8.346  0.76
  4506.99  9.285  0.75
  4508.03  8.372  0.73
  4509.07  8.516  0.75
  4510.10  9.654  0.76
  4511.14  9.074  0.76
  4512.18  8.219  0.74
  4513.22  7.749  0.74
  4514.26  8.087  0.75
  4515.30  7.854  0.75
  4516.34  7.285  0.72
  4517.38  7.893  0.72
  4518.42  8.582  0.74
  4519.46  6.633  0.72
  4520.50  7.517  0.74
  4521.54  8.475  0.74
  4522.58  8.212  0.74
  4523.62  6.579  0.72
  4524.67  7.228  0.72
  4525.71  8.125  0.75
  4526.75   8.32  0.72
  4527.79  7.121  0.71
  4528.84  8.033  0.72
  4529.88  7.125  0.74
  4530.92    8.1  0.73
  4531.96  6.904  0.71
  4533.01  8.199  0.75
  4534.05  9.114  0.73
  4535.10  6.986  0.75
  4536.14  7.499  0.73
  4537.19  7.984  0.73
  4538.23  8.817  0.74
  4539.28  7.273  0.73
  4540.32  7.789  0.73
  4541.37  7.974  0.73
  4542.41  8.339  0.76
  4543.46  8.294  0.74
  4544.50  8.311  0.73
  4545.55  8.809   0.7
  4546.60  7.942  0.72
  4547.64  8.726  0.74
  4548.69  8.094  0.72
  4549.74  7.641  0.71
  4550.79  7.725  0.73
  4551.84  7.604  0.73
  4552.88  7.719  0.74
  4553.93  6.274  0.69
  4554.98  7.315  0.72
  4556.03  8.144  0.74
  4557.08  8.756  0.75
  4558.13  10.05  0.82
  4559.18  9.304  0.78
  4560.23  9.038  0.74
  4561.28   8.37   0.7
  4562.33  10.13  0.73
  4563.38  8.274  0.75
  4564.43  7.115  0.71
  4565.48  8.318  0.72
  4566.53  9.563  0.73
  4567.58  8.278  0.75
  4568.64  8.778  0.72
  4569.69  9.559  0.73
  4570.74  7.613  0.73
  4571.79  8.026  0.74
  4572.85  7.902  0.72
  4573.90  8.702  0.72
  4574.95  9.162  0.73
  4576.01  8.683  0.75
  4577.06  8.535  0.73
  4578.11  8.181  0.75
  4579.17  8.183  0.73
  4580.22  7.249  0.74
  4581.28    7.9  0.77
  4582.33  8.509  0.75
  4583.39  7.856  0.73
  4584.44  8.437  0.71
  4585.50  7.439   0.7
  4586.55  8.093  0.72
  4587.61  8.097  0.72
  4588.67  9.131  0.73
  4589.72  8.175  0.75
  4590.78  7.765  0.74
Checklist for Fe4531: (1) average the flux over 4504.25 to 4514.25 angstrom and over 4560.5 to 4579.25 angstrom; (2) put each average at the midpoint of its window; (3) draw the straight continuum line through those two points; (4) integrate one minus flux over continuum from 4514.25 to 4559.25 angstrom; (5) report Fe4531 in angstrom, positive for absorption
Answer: 3.5 angstrom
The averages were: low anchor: 8.62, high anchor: 8.54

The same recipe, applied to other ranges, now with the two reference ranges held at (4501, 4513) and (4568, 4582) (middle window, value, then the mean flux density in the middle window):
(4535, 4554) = 1.2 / 7.94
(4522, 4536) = 1.4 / 7.69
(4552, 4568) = 0.0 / 8.43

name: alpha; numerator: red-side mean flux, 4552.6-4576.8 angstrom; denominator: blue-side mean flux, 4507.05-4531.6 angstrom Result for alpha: 1.1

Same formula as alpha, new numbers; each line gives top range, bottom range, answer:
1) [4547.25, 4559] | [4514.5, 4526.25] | 1.05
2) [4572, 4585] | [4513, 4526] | 1.07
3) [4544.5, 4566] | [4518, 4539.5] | 1.07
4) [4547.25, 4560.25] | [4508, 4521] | 1.00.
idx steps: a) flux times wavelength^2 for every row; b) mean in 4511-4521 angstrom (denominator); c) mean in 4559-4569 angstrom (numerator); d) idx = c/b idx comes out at 1.1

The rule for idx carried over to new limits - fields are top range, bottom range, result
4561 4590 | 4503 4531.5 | 1.07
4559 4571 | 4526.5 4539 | 1.13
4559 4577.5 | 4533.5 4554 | 1.09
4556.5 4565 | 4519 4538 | 1.17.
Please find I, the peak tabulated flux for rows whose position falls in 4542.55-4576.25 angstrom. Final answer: 10.13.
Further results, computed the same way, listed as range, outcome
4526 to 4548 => 9.114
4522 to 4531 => 8.32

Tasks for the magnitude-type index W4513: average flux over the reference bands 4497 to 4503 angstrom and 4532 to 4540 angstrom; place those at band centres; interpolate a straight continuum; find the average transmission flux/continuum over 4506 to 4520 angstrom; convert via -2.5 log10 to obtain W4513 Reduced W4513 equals -0.02 mag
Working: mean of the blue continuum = 8.15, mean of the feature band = 8.25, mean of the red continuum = 7.91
